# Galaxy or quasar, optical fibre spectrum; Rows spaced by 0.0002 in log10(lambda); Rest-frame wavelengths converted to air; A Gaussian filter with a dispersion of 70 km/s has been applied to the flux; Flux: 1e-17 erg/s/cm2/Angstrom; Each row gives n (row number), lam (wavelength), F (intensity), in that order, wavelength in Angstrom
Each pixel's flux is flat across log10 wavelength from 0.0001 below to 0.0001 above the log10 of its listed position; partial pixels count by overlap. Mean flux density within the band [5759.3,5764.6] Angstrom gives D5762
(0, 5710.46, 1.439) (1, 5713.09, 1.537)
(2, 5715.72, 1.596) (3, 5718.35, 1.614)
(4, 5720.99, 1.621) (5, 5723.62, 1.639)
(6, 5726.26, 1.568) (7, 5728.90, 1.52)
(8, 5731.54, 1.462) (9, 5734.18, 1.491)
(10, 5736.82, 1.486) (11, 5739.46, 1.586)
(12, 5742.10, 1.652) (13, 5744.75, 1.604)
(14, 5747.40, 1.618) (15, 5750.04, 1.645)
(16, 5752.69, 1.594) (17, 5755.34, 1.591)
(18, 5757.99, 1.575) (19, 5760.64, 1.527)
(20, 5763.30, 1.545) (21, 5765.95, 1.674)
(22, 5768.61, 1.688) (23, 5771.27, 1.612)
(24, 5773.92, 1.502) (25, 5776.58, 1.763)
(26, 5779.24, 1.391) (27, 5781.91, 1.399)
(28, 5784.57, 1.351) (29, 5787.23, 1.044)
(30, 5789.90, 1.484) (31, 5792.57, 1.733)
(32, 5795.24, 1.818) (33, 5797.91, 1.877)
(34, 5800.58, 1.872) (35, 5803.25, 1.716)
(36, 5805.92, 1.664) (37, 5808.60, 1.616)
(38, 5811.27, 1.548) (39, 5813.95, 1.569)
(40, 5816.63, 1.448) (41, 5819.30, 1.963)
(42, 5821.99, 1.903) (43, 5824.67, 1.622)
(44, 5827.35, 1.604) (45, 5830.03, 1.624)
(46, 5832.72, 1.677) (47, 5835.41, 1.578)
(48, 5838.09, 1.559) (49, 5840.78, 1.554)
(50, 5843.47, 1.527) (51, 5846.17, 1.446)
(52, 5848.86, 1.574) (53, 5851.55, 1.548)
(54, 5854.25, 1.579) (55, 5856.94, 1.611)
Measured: 1.53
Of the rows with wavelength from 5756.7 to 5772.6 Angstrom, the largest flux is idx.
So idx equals 1.688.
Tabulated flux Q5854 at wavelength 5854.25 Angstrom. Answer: 1.579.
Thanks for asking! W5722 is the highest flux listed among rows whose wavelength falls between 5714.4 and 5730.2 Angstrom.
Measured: 1.639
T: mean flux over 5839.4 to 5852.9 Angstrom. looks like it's 1.53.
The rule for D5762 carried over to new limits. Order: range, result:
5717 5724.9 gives 1.62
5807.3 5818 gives 1.55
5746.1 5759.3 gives 1.61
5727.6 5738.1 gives 1.49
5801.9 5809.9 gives 1.67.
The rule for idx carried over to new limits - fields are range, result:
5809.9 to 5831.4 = 1.963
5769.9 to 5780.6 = 1.763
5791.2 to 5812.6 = 1.877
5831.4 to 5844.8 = 1.677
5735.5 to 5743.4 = 1.652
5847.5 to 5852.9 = 1.574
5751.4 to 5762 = 1.594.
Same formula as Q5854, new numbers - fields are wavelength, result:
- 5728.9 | 1.52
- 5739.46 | 1.586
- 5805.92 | 1.664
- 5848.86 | 1.574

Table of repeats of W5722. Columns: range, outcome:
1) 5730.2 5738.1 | 1.491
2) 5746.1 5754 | 1.645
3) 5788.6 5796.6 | 1.818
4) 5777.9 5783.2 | 1.399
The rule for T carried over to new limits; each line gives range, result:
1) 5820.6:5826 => 1.76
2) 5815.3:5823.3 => 1.77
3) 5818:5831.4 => 1.74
